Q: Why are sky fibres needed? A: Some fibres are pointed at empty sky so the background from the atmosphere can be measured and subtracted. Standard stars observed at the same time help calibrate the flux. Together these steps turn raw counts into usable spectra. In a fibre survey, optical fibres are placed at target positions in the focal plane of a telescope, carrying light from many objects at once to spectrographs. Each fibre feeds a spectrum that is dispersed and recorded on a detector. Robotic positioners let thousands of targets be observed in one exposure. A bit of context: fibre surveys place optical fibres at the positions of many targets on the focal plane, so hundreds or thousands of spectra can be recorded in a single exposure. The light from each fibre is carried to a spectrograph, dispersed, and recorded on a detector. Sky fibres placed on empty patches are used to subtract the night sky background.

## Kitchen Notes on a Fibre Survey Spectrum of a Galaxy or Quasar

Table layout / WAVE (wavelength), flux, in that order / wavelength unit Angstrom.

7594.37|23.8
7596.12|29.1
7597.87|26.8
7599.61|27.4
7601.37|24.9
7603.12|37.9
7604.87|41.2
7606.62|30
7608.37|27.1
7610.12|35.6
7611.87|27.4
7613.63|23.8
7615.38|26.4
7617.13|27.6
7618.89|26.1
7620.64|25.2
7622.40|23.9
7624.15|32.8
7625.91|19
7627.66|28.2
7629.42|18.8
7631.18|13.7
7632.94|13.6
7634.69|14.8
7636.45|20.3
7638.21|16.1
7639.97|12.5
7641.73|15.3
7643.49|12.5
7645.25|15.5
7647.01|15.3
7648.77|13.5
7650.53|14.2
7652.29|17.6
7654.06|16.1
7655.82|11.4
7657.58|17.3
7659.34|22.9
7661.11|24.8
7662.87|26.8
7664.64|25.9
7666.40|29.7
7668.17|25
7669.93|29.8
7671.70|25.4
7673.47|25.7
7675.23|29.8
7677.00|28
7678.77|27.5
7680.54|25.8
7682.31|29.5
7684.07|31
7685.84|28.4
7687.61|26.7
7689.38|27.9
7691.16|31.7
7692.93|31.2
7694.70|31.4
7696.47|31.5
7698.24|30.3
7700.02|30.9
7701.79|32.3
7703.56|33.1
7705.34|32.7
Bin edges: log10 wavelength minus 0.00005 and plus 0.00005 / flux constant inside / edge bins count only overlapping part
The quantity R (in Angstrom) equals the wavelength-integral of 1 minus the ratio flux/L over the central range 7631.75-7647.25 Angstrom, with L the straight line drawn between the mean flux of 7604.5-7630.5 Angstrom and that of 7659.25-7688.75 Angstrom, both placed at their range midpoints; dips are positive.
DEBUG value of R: 6.93 Angstrom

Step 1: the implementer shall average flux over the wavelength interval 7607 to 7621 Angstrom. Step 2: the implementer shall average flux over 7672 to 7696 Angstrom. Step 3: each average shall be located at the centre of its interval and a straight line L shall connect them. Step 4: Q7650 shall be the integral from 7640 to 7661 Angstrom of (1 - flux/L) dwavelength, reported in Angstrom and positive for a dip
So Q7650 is 9.2 Angstrom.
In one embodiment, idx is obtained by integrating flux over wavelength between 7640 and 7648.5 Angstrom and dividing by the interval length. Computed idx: 14.4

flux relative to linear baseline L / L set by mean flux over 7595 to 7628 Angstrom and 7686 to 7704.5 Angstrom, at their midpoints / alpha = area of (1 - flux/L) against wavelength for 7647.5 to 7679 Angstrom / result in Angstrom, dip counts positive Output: 7.6 Angstrom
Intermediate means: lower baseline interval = 28.4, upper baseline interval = 30.6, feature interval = 22.7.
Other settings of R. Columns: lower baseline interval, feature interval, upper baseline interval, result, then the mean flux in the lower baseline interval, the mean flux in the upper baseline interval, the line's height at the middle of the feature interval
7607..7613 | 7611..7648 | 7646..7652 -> 3.4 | 29.8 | 14.7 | 22.2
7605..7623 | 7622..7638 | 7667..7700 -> 4.5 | 27.9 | 28.8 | 28.1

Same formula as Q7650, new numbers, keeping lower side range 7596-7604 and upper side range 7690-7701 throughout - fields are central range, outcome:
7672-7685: 1.1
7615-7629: 1.8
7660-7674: 1.8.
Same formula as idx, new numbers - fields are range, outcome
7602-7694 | 23.9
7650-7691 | 24.9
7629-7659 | 15.3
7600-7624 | 29.1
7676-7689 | 28.1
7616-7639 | 21.6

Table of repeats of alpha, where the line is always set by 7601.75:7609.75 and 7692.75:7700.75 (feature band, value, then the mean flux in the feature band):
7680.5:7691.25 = 0.90 Angstrom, 28.7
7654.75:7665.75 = 3.59 Angstrom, 21.6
